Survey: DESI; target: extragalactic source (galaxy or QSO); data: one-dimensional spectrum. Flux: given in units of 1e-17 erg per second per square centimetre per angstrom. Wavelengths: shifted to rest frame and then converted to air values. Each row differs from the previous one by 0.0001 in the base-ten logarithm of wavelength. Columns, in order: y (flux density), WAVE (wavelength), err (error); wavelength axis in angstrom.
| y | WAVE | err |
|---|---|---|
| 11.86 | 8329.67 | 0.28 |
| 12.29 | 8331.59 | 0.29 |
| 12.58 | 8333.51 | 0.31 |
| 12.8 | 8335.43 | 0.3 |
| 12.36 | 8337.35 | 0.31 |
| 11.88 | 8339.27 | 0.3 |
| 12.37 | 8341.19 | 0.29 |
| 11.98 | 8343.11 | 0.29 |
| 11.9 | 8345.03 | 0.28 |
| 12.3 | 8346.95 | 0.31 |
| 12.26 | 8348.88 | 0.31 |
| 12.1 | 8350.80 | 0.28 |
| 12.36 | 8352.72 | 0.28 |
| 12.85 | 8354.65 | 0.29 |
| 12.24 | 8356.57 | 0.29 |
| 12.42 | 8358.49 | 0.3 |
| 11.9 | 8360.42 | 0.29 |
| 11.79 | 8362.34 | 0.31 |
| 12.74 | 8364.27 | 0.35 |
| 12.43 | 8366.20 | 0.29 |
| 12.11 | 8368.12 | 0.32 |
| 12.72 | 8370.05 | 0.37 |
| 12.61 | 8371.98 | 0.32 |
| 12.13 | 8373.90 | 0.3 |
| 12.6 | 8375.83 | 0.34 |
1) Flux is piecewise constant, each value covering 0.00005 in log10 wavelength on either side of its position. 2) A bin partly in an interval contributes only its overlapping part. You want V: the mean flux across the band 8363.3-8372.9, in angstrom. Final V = 12.5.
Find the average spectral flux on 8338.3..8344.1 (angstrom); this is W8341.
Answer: 12.1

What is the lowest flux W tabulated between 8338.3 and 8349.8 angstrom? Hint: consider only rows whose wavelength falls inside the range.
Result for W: 11.88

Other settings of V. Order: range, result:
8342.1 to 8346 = 12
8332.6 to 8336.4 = 12.7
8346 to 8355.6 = 12.4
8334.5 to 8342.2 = 12.3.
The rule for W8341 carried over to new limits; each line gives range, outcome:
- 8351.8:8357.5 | 12.5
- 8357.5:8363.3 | 12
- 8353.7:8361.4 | 12.4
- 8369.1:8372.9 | 12.7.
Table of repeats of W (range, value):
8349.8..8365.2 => 11.79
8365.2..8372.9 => 12.11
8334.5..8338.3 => 12.36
